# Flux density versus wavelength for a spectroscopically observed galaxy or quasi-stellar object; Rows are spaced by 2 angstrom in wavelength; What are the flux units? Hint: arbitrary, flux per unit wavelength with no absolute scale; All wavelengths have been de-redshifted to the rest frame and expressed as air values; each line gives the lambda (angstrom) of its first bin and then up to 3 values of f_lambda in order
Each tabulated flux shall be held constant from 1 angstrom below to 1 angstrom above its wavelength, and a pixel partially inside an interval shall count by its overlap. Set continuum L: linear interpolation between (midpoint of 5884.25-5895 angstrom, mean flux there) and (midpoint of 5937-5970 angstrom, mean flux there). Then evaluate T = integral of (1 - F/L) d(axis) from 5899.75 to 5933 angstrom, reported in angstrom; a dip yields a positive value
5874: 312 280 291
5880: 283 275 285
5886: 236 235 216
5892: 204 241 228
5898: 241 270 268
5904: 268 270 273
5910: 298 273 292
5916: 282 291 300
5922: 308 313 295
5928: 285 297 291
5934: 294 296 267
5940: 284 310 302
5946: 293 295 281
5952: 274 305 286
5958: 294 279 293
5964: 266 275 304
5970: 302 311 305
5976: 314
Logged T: -4.2 angstrom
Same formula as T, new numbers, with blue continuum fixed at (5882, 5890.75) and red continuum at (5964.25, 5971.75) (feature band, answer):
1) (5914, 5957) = -2.9 angstrom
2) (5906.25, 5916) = -0.8 angstrom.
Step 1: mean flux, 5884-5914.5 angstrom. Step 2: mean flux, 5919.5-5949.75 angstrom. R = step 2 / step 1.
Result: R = 1.2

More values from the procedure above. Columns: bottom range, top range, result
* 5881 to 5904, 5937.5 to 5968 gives 1.17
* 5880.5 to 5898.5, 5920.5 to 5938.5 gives 1.22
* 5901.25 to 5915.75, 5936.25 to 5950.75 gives 1.05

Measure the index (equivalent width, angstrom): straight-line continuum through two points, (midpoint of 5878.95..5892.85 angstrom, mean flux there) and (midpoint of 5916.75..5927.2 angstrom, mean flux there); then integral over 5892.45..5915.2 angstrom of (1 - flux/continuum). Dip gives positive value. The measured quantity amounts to 0.9 angstrom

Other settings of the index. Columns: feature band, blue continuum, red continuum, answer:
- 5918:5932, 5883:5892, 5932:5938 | -1.0 angstrom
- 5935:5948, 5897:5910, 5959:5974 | -0.5 angstrom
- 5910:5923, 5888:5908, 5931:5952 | -1.3 angstrom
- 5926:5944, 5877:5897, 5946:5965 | -1.1 angstrom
